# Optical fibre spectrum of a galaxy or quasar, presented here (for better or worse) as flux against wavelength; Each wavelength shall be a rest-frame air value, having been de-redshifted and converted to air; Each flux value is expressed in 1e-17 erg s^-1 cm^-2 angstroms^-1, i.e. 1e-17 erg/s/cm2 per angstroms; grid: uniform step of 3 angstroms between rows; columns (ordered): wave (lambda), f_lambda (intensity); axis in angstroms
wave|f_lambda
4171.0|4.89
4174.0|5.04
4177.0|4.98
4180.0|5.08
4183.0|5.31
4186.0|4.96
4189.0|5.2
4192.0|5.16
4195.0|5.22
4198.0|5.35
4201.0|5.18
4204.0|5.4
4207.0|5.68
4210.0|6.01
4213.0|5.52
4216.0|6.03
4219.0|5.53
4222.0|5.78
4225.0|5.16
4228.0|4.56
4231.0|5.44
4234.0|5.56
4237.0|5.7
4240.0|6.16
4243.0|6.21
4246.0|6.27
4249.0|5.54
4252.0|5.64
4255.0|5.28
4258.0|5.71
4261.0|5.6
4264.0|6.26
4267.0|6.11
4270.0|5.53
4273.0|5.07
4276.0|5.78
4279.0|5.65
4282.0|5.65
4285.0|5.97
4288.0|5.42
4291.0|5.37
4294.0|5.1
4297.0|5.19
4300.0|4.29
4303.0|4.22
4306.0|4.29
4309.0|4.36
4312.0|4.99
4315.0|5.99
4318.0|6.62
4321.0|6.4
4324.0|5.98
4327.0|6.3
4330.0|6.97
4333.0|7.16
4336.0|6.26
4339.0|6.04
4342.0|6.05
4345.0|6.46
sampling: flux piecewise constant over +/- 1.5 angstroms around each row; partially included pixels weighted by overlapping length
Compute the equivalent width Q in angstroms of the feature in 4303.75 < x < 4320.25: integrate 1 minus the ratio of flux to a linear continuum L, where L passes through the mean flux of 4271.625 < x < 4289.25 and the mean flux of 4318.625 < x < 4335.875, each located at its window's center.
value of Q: 2.6 angstroms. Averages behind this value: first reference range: 5.6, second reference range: 6.54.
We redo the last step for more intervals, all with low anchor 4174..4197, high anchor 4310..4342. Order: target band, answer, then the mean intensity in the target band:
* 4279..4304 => 3.2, 5.2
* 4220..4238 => 0.4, 5.36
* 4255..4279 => 0.3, 5.69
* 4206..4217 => -1.0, 5.81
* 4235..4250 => -1.1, 5.98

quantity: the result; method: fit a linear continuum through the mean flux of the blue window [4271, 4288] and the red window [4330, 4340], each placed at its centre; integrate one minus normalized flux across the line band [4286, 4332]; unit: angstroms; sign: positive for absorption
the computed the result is 5.1 angstroms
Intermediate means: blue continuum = 5.6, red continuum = 6.58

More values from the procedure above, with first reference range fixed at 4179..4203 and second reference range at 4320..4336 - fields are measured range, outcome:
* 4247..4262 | 0.61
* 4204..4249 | -1.09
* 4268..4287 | 1.34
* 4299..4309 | 3.21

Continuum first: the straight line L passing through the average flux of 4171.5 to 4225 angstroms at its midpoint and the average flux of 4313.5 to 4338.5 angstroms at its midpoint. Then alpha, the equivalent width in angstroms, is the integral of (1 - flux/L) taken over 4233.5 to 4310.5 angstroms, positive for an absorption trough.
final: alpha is 6.6 angstroms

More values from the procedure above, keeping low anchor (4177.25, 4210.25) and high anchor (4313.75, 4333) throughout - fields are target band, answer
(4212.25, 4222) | -0.4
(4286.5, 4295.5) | 1.3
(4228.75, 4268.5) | -0.1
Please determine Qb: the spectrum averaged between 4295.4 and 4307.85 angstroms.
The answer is 4.5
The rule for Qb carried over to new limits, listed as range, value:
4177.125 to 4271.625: 5.54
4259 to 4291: 5.69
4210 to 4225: 5.69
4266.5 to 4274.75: 5.51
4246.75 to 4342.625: 5.65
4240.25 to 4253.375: 5.94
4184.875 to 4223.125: 5.46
